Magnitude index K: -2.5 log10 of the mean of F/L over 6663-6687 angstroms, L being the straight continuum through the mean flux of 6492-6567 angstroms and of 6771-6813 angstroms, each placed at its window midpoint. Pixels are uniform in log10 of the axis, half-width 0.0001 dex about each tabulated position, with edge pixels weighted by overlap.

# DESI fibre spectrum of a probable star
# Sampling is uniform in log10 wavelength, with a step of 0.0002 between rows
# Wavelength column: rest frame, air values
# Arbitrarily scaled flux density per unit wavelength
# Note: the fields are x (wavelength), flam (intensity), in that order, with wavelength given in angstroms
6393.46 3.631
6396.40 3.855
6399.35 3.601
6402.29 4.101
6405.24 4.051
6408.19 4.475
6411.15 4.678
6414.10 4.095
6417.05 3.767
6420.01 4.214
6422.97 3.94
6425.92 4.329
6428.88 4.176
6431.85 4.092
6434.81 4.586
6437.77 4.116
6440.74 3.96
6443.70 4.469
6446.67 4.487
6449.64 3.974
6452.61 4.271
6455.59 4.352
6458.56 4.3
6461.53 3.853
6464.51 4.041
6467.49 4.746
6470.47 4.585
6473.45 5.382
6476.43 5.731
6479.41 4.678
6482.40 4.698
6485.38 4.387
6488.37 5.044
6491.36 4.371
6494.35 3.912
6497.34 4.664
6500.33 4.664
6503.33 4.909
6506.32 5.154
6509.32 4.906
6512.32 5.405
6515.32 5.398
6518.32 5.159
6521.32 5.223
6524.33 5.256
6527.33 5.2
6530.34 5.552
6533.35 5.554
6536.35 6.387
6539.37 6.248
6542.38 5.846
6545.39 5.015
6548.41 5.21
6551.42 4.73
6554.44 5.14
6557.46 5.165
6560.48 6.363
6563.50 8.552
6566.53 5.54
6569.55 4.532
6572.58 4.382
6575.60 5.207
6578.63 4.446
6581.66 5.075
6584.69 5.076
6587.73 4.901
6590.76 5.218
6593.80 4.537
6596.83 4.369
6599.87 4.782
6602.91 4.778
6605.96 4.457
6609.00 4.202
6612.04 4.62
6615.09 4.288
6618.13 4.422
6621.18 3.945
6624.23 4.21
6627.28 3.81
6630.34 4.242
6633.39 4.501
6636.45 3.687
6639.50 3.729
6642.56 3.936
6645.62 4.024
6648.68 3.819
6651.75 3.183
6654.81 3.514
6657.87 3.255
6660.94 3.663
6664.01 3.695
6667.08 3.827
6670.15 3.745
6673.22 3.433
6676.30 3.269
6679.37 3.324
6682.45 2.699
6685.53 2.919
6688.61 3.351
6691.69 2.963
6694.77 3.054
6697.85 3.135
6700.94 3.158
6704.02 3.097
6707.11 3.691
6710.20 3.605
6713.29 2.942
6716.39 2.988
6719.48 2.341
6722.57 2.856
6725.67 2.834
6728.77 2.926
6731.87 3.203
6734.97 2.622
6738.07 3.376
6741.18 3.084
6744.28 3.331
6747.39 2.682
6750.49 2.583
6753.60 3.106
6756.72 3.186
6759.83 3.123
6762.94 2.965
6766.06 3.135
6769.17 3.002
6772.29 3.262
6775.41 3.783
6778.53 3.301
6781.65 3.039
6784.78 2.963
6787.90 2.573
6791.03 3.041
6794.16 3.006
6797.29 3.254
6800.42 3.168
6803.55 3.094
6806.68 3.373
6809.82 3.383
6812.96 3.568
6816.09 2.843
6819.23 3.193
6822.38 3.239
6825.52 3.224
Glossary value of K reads 0.24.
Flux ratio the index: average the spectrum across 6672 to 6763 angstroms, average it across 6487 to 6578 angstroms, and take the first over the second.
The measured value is 0.6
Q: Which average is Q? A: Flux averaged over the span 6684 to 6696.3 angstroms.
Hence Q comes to 3.07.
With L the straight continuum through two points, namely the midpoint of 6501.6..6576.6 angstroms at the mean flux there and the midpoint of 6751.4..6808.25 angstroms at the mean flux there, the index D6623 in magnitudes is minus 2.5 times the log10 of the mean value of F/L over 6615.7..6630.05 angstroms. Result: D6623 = 0.13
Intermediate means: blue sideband 5.44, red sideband 3.13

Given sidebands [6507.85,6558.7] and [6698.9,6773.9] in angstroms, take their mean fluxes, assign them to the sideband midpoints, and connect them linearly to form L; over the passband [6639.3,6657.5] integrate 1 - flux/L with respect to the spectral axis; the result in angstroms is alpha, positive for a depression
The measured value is 1.7 angstroms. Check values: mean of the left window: 5.38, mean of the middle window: 3.67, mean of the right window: 3.05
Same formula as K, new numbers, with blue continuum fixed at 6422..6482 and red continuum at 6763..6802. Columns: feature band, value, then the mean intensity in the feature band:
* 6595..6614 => -0.19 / 4.53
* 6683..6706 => 0.12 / 3.09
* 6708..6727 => 0.15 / 2.95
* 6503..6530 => -0.24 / 5.21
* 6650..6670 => 0.02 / 3.54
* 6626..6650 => -0.08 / 3.97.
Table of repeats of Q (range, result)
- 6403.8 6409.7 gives 4.26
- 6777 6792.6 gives 2.98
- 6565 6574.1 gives 4.82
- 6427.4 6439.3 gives 4.24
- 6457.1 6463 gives 4.08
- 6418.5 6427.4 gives 4.16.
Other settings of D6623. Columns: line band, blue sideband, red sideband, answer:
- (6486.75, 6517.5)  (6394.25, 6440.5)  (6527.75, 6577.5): 0.04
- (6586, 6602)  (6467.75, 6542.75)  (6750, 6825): -0.06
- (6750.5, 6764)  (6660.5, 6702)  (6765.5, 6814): 0.06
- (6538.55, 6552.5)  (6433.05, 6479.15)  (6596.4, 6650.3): -0.24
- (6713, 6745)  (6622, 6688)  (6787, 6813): 0.15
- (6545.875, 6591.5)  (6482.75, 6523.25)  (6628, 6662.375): -0.21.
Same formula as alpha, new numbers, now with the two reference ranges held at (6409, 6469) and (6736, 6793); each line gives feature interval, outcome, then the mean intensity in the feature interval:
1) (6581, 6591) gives -3.61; 5.05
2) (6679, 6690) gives 1.04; 3.04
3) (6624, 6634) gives -1.70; 4.16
